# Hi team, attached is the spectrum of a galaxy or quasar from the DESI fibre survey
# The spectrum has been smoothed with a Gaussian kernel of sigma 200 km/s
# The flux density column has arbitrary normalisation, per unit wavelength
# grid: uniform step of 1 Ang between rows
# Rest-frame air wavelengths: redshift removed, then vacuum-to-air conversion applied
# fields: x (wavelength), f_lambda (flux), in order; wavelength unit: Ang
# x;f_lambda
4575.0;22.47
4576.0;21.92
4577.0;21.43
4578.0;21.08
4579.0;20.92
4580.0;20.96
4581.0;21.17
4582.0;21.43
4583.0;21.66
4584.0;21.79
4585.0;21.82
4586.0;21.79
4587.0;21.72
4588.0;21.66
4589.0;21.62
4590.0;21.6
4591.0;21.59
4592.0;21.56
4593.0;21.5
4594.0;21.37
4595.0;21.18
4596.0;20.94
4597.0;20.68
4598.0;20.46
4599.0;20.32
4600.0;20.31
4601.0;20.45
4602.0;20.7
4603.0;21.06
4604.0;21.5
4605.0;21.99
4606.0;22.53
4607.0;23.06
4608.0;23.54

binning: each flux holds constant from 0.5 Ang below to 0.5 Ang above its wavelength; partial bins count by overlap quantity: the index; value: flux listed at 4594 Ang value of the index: 21.37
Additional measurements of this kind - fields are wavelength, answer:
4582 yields 21.43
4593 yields 21.5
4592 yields 21.56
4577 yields 21.43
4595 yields 21.18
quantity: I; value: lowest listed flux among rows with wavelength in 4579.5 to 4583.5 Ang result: 20.96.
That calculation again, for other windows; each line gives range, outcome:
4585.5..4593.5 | 21.5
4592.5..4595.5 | 21.18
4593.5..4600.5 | 20.31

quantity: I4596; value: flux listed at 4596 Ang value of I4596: 20.94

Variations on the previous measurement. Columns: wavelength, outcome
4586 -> 21.79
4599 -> 20.32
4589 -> 21.62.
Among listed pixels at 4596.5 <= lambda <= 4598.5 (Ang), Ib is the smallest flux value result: 20.46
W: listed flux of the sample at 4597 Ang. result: 20.68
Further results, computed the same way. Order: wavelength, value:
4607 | 23.06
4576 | 21.92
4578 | 21.08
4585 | 21.82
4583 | 21.66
